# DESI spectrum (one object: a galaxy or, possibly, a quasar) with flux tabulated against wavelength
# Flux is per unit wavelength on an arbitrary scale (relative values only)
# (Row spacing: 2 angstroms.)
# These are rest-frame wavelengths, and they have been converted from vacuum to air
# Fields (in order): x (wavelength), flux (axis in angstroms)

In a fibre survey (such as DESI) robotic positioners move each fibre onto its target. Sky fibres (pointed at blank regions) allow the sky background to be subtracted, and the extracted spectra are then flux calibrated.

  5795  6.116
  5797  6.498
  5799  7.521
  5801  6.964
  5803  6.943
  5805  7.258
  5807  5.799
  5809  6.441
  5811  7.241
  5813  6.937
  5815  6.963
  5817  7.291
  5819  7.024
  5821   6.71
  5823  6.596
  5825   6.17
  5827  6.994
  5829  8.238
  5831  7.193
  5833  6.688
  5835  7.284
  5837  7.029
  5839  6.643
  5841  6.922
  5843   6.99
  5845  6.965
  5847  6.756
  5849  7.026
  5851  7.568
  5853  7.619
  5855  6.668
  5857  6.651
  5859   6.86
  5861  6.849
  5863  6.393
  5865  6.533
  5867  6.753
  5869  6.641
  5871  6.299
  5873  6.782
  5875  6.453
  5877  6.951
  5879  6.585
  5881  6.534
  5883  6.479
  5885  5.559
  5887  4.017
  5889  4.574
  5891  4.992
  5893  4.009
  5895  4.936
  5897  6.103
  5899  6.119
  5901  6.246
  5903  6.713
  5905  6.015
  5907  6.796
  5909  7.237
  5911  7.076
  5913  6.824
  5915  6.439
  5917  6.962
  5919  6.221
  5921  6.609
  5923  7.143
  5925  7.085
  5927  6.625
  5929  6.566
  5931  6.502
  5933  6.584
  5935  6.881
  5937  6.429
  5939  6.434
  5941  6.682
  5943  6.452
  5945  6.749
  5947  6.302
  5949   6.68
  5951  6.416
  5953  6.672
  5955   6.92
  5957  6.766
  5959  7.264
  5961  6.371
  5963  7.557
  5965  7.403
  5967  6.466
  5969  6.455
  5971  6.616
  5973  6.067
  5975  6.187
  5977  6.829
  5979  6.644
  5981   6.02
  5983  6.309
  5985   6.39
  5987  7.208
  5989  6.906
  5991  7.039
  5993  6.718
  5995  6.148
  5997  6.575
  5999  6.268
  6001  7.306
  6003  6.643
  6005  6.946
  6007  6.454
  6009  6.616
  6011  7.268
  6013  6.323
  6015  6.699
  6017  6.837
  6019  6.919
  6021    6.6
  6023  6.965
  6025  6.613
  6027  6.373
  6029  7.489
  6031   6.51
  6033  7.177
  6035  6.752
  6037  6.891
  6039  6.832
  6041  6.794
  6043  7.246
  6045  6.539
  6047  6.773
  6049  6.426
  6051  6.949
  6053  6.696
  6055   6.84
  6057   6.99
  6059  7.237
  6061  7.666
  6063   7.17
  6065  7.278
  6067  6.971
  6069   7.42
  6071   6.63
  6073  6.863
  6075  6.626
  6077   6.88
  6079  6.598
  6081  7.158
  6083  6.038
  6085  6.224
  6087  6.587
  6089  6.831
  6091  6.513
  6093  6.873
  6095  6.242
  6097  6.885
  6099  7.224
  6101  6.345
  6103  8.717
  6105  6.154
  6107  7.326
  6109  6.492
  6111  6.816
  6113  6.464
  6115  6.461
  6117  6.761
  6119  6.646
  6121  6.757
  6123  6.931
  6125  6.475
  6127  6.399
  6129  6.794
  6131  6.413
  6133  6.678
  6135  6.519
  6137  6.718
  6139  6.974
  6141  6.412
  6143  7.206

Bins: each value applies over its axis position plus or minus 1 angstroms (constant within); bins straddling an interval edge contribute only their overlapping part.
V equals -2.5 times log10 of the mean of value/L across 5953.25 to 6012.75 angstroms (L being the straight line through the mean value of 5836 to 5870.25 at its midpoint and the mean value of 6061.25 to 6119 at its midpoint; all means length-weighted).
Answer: 0.023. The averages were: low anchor 6.87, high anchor 6.81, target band 6.7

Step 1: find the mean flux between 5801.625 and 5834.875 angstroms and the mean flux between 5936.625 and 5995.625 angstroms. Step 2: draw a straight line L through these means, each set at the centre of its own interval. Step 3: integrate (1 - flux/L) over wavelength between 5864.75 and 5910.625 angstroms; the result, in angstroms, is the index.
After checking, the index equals 4.9 angstroms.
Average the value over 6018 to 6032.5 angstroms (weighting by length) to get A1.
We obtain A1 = 6.79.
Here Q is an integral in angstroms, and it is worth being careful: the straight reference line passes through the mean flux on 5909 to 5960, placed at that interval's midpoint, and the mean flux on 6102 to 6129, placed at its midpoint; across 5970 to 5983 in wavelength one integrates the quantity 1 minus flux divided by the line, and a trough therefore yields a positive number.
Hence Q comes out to 0.7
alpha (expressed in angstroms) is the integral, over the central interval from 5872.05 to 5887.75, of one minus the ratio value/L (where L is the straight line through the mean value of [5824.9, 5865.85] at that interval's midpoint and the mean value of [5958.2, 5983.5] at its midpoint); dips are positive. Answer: 1.5 angstroms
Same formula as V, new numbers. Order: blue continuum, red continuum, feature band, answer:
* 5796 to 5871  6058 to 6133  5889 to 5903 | 0.26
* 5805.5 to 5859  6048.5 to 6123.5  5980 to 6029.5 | 0.03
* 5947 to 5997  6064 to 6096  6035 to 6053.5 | -0.01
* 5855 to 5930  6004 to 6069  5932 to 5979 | -0.02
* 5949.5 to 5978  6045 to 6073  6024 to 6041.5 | 0.01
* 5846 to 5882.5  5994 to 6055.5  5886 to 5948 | 0.08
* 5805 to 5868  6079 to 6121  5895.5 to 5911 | 0.07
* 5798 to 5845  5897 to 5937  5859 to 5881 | 0.03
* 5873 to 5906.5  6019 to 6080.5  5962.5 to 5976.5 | -0.05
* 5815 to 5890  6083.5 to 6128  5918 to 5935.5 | 0.00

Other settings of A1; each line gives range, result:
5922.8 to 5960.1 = 6.68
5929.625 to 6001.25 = 6.64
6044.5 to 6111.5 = 6.85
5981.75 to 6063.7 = 6.8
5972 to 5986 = 6.35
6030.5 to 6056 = 6.81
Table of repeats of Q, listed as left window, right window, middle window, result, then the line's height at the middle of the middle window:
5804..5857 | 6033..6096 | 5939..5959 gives 0.7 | 6.89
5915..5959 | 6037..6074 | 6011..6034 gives 0.3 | 6.88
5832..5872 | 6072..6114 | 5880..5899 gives 4.3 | 6.84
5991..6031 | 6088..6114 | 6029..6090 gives -0.7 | 6.79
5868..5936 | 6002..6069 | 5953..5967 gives -0.9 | 6.54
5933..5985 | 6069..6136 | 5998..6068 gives -2.0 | 6.67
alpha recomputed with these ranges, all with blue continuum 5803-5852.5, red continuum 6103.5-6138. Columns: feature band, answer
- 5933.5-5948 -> 0.6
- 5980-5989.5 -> 0.3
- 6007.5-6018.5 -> 0.0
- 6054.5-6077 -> -1.1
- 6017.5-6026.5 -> 0.0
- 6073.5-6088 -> 0.2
